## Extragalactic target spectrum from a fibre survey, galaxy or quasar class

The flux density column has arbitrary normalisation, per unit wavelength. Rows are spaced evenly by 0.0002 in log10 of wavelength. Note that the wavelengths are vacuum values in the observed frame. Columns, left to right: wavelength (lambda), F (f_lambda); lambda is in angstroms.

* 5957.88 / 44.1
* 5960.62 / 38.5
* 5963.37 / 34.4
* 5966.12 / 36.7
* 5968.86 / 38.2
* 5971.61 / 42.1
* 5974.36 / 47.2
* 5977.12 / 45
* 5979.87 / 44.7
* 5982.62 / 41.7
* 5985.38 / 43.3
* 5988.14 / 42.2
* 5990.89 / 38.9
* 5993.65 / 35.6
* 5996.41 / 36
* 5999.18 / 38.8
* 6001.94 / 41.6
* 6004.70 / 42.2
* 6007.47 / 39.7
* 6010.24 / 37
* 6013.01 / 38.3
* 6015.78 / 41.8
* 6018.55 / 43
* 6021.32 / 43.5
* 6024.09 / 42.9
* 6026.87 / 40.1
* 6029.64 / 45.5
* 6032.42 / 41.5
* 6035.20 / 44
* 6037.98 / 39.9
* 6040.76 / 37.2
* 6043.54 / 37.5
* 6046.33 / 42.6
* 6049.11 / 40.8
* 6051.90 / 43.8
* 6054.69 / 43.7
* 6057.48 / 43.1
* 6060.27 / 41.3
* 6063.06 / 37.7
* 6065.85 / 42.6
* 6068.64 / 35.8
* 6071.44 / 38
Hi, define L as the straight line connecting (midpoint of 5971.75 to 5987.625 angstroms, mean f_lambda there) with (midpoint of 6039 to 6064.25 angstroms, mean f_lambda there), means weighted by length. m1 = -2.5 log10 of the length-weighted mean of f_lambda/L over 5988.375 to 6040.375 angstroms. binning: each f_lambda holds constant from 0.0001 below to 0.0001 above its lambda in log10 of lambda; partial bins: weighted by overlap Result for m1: 0.05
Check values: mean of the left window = 44.1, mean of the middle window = 40.6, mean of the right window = 40.9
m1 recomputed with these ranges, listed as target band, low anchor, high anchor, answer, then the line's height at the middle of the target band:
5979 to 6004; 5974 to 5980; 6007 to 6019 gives 0.08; 43.2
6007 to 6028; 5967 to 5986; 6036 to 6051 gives 0.01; 41.1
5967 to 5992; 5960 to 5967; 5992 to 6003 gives -0.15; 37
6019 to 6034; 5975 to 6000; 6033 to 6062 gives -0.04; 41.2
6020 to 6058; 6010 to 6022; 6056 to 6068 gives -0.02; 40.9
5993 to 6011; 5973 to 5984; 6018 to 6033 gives 0.13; 43.7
